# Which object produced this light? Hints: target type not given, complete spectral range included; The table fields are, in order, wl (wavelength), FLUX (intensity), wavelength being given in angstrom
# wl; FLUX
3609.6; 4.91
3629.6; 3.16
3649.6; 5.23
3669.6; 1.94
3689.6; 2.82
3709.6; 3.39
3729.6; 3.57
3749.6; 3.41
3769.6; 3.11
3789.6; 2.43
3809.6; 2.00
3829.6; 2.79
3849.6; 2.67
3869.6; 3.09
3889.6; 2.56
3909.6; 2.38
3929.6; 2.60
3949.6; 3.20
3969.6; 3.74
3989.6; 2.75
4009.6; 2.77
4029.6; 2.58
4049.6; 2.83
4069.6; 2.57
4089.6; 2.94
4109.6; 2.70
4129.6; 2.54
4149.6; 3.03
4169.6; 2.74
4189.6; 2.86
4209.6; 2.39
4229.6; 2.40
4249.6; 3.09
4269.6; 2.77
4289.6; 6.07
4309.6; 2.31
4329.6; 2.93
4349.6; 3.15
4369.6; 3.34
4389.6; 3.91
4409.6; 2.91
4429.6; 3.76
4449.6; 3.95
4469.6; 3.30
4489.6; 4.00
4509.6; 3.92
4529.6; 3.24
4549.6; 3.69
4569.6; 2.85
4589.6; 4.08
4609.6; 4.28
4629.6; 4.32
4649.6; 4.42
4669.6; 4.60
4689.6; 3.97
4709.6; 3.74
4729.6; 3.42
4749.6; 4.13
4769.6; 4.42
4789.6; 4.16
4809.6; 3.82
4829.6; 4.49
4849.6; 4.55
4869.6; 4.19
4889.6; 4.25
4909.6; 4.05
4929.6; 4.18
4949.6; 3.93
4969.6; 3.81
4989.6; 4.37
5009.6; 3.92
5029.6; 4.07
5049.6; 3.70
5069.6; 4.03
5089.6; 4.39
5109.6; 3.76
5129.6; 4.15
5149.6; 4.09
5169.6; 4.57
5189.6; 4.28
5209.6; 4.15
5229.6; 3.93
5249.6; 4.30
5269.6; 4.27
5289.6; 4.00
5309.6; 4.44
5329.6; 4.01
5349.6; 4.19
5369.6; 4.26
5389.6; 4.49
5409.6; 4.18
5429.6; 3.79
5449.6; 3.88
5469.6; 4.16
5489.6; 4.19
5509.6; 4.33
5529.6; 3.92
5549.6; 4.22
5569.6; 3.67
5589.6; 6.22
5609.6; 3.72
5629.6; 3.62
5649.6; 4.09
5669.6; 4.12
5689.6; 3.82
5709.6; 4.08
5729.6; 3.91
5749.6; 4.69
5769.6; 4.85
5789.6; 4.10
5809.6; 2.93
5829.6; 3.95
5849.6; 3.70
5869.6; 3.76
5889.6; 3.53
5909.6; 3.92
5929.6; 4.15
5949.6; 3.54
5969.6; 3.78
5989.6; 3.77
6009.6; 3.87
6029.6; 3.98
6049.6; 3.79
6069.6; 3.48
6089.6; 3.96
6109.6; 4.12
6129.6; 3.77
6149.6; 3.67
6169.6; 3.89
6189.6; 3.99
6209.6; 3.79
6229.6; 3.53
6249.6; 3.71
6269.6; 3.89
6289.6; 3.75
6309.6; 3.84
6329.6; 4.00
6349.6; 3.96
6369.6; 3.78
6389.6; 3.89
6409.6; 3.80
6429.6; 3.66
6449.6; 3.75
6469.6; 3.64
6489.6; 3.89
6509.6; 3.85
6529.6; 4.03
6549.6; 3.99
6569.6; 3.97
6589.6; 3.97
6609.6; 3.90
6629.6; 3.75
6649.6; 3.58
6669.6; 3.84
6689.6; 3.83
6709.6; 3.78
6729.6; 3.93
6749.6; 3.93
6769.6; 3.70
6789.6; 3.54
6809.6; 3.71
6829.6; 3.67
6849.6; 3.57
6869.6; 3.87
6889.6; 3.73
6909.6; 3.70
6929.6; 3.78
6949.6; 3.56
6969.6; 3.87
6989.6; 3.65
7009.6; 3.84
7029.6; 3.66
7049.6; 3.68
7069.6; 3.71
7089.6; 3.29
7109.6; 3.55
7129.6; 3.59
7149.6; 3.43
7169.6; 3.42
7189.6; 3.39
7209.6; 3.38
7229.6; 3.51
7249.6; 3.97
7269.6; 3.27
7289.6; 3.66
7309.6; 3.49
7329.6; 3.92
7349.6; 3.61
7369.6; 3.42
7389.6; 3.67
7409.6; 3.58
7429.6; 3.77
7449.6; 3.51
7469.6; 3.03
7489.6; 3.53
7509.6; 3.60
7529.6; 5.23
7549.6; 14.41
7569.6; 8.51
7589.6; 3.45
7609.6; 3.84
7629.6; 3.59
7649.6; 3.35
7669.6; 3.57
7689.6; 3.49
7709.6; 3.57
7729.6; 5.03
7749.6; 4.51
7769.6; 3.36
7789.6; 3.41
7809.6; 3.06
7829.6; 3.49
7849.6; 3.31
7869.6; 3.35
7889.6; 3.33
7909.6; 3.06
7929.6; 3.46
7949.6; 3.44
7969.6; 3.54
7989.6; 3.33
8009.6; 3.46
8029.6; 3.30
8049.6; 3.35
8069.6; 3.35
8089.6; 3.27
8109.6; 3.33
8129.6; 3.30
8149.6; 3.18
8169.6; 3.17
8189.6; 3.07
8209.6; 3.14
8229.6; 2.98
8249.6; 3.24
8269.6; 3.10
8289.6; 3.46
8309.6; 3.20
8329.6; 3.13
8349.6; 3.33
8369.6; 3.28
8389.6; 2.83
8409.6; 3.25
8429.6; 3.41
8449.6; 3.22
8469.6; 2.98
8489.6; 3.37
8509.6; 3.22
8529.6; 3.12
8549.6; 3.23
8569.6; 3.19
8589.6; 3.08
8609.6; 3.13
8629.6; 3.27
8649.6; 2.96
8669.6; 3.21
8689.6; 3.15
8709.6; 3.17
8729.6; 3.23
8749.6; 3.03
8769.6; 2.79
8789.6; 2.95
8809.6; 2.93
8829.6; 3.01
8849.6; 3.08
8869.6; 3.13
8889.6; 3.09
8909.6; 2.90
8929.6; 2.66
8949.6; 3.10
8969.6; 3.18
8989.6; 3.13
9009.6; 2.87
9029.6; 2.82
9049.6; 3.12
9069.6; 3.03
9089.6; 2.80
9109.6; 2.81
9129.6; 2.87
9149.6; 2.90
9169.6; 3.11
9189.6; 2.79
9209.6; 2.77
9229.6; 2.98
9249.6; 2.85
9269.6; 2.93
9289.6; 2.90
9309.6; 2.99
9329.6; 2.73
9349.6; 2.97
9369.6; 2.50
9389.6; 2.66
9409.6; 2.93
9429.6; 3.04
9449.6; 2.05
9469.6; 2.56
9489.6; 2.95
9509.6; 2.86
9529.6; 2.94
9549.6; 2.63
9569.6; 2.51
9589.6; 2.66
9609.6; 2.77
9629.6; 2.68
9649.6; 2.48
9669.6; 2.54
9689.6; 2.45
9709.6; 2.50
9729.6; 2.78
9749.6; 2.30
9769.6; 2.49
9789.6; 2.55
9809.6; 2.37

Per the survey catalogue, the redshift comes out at 0.15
